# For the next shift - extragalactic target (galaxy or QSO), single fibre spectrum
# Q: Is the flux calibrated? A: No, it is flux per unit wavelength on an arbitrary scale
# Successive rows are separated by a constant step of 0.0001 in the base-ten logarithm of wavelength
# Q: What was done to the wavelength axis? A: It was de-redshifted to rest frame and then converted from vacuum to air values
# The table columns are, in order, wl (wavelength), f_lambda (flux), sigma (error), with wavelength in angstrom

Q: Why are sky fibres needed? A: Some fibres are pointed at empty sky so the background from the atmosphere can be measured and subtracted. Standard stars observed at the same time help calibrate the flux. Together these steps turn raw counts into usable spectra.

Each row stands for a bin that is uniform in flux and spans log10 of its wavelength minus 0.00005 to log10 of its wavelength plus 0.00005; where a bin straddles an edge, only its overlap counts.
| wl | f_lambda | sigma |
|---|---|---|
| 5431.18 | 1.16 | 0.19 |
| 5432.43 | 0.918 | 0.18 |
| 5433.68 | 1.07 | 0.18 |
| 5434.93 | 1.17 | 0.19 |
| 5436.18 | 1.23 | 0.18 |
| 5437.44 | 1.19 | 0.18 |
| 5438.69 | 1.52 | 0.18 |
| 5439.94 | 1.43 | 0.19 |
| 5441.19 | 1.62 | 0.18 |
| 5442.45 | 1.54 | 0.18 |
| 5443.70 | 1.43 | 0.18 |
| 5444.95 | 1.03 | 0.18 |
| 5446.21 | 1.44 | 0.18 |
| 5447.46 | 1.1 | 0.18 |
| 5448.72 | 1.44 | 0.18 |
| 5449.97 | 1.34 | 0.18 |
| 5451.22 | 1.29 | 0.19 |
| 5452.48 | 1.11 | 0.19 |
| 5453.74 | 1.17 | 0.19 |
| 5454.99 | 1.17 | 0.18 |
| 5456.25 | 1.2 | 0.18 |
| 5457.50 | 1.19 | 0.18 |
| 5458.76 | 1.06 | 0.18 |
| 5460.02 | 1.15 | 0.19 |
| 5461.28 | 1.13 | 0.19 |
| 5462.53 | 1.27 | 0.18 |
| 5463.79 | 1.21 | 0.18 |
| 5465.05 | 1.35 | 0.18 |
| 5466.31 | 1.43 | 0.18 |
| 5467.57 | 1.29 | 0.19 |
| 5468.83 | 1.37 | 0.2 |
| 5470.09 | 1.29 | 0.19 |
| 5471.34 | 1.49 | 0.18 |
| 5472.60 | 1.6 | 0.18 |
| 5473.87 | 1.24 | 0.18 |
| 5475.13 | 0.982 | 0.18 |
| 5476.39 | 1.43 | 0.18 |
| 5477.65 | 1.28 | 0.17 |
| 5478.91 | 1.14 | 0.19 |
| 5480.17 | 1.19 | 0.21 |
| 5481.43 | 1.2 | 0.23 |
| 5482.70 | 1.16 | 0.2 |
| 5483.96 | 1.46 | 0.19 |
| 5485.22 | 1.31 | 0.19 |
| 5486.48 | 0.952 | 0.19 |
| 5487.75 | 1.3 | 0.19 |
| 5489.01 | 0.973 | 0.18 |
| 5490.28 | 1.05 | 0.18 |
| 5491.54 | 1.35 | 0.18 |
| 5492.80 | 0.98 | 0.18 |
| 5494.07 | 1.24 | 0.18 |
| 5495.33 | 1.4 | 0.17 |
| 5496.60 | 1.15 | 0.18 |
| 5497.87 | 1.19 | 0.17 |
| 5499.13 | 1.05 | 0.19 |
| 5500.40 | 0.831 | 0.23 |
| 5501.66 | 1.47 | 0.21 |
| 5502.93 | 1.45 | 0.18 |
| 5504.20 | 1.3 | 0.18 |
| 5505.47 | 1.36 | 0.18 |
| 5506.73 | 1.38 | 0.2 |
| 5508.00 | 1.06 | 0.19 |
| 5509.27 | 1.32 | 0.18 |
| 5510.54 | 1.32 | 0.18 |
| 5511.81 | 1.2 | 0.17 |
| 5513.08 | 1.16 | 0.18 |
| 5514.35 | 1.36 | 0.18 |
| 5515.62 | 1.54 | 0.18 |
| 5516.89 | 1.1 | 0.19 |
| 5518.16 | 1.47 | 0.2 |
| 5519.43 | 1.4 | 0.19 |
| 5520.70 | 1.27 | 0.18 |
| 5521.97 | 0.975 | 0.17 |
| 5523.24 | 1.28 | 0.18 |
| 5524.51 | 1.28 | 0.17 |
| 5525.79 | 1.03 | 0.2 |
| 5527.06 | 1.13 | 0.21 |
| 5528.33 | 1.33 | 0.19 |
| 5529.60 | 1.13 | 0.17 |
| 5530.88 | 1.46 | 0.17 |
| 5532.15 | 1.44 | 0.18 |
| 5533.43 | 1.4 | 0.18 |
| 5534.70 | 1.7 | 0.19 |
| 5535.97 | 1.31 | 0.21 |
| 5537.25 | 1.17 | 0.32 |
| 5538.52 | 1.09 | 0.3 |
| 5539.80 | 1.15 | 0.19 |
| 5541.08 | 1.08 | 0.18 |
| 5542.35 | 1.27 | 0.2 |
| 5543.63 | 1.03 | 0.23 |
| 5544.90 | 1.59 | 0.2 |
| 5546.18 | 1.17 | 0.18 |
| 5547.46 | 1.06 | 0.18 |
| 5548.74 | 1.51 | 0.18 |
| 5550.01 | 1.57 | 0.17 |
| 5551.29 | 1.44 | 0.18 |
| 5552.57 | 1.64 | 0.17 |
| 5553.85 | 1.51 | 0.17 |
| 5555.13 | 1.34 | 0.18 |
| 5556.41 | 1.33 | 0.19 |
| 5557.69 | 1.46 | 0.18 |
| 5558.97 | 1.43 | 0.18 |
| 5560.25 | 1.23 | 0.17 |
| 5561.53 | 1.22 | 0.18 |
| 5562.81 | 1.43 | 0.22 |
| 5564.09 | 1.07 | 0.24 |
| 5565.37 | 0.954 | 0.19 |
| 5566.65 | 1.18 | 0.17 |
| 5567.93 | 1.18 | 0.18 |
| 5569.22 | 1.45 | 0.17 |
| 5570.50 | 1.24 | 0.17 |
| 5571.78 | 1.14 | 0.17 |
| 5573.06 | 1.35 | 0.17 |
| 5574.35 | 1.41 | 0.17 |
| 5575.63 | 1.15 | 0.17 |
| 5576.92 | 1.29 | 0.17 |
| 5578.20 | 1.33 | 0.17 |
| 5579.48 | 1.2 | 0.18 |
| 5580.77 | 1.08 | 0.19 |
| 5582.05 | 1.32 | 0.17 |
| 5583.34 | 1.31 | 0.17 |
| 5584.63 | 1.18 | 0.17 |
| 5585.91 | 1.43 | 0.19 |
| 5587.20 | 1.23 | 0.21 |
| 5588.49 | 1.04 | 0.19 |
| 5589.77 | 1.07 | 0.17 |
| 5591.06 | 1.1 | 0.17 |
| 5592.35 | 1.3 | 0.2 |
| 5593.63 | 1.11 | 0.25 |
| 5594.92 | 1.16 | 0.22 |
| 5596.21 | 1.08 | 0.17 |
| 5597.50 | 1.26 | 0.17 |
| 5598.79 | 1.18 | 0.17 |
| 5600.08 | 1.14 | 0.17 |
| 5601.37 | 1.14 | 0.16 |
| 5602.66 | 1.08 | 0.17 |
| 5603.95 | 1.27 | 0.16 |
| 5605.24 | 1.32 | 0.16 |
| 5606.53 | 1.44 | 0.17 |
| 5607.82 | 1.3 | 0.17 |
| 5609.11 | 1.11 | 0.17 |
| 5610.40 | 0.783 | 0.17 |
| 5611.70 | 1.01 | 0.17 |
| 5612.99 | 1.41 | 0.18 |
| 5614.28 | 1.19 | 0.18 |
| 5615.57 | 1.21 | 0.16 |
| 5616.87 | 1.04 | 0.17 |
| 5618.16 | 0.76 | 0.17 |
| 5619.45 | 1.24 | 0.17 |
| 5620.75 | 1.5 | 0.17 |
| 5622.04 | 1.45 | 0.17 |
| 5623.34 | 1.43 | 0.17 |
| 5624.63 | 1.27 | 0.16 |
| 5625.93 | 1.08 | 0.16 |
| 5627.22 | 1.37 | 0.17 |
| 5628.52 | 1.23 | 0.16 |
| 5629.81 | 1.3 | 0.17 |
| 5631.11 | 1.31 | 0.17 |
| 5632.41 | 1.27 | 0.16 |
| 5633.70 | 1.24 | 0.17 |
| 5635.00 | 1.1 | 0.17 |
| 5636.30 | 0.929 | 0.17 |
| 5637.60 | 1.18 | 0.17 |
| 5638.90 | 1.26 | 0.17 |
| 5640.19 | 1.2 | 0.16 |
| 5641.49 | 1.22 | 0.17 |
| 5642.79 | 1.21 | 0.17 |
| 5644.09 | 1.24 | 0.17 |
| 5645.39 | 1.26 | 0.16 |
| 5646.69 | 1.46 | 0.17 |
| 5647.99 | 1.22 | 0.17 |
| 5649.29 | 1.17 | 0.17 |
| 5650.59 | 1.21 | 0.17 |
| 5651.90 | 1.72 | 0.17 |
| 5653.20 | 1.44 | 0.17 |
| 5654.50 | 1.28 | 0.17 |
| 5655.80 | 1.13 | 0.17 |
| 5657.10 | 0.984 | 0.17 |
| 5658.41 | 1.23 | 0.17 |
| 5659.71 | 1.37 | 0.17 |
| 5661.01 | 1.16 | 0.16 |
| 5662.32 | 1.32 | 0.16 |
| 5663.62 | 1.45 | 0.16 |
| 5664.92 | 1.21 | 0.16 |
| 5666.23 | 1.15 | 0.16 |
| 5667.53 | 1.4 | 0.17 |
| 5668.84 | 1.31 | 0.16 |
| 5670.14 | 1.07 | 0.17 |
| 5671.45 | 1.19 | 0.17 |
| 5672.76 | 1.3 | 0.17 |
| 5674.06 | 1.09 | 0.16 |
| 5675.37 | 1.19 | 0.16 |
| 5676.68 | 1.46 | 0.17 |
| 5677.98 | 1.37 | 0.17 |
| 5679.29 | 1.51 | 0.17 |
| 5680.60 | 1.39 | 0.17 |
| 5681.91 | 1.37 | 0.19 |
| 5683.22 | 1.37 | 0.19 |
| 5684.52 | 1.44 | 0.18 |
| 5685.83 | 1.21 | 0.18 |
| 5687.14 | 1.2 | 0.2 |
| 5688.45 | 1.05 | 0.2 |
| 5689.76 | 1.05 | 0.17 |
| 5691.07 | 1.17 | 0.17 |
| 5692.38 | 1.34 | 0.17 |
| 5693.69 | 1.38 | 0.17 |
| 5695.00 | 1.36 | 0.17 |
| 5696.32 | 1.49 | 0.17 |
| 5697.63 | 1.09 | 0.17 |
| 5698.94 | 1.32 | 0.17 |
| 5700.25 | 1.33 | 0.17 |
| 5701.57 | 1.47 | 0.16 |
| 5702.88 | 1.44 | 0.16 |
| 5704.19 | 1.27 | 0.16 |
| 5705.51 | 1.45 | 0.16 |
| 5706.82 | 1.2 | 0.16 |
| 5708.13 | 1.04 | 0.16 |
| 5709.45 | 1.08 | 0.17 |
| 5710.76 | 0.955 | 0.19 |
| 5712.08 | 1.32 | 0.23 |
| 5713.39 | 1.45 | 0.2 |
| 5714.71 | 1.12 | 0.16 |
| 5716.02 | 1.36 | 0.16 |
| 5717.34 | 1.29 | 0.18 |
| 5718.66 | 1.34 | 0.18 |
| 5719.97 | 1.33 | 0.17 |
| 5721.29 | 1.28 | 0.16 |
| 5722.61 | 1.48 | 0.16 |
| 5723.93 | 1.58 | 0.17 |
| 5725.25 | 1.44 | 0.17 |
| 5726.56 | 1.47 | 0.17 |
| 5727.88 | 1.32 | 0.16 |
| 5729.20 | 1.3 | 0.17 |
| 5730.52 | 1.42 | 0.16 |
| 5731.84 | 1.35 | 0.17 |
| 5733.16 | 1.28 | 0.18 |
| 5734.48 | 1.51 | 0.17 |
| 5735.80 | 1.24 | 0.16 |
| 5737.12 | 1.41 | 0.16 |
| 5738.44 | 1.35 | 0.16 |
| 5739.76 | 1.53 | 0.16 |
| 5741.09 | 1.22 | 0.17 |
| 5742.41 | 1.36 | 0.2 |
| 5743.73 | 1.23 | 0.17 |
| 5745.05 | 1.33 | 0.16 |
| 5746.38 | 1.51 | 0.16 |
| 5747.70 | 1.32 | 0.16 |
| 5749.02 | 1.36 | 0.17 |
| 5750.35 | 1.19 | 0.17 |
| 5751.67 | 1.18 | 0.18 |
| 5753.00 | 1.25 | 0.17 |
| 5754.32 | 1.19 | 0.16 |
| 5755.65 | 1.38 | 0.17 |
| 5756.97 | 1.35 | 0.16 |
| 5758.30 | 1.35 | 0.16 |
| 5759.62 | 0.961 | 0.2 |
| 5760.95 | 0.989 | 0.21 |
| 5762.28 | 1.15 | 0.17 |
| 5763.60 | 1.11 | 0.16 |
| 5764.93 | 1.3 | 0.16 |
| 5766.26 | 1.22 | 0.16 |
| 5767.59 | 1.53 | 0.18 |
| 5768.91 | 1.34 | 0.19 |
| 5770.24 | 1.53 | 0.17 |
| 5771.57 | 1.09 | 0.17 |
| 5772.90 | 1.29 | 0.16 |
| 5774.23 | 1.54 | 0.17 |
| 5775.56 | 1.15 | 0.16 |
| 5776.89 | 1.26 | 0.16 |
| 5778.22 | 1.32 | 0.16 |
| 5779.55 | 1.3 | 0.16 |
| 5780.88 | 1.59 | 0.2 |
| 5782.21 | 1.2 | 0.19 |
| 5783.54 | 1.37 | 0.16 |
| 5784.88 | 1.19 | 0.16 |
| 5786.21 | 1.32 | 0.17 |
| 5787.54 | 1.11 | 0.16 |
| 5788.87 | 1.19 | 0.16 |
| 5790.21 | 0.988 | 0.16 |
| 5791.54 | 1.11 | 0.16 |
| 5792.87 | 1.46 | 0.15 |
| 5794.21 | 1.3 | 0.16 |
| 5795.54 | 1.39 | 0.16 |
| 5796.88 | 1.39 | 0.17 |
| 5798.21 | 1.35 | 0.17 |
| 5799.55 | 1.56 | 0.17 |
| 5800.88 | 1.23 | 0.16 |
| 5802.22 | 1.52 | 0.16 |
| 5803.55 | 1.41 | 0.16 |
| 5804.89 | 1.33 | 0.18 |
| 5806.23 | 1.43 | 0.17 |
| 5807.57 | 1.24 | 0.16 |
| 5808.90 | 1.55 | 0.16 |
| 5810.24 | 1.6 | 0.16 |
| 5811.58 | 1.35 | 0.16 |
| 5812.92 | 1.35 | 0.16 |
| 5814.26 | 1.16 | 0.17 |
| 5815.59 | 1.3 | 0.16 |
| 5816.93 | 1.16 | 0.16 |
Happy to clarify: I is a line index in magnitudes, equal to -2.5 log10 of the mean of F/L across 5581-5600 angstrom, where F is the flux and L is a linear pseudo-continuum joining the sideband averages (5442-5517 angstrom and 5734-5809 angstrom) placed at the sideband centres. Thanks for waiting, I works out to 0.07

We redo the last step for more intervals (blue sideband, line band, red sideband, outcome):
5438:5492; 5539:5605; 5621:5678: 0.01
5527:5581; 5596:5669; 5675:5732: 0.06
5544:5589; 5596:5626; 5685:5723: 0.08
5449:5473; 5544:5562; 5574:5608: -0.13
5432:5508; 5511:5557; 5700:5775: -0.03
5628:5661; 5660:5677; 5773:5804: 0.00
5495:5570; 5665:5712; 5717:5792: 0.02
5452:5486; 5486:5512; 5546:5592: 0.05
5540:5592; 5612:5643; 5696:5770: 0.05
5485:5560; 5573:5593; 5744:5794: 0.04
